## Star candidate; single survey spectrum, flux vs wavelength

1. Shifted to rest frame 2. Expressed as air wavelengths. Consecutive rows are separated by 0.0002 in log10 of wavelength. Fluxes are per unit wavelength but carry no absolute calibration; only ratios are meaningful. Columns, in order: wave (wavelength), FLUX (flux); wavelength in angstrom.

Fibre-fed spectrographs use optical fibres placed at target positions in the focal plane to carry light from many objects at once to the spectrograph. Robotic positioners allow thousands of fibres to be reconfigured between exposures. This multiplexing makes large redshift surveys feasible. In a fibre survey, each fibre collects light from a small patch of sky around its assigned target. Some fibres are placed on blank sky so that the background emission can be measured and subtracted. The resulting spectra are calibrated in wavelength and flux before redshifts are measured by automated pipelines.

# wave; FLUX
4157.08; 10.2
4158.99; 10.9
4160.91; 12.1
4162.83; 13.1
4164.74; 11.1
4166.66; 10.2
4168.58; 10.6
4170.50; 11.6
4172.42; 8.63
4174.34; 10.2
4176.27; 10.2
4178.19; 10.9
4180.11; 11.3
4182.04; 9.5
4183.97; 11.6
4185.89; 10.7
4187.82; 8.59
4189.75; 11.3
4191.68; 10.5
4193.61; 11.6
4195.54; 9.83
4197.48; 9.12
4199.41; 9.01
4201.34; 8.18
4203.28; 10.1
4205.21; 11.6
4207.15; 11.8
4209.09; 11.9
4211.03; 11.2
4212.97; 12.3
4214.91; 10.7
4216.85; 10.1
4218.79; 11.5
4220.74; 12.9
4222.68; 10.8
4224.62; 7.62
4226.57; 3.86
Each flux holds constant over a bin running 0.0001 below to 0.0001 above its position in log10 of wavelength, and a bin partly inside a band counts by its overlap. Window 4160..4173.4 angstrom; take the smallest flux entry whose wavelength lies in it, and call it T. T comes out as 8.63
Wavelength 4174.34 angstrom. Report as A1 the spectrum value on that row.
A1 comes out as 10.2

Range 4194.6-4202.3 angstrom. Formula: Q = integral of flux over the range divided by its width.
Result 9.03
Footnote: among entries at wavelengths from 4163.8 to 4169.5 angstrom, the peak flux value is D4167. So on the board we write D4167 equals 11.1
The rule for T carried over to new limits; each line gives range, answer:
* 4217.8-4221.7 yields 11.5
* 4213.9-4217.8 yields 10.1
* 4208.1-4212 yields 11.2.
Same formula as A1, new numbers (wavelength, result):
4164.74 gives 11.1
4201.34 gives 8.18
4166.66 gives 10.2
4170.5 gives 11.6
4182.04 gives 9.5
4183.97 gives 11.6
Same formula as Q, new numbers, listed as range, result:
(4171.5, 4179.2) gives 10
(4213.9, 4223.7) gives 11.2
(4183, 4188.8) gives 10.3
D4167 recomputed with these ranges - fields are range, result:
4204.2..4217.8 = 12.3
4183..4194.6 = 11.6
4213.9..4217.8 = 10.7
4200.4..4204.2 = 10.1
